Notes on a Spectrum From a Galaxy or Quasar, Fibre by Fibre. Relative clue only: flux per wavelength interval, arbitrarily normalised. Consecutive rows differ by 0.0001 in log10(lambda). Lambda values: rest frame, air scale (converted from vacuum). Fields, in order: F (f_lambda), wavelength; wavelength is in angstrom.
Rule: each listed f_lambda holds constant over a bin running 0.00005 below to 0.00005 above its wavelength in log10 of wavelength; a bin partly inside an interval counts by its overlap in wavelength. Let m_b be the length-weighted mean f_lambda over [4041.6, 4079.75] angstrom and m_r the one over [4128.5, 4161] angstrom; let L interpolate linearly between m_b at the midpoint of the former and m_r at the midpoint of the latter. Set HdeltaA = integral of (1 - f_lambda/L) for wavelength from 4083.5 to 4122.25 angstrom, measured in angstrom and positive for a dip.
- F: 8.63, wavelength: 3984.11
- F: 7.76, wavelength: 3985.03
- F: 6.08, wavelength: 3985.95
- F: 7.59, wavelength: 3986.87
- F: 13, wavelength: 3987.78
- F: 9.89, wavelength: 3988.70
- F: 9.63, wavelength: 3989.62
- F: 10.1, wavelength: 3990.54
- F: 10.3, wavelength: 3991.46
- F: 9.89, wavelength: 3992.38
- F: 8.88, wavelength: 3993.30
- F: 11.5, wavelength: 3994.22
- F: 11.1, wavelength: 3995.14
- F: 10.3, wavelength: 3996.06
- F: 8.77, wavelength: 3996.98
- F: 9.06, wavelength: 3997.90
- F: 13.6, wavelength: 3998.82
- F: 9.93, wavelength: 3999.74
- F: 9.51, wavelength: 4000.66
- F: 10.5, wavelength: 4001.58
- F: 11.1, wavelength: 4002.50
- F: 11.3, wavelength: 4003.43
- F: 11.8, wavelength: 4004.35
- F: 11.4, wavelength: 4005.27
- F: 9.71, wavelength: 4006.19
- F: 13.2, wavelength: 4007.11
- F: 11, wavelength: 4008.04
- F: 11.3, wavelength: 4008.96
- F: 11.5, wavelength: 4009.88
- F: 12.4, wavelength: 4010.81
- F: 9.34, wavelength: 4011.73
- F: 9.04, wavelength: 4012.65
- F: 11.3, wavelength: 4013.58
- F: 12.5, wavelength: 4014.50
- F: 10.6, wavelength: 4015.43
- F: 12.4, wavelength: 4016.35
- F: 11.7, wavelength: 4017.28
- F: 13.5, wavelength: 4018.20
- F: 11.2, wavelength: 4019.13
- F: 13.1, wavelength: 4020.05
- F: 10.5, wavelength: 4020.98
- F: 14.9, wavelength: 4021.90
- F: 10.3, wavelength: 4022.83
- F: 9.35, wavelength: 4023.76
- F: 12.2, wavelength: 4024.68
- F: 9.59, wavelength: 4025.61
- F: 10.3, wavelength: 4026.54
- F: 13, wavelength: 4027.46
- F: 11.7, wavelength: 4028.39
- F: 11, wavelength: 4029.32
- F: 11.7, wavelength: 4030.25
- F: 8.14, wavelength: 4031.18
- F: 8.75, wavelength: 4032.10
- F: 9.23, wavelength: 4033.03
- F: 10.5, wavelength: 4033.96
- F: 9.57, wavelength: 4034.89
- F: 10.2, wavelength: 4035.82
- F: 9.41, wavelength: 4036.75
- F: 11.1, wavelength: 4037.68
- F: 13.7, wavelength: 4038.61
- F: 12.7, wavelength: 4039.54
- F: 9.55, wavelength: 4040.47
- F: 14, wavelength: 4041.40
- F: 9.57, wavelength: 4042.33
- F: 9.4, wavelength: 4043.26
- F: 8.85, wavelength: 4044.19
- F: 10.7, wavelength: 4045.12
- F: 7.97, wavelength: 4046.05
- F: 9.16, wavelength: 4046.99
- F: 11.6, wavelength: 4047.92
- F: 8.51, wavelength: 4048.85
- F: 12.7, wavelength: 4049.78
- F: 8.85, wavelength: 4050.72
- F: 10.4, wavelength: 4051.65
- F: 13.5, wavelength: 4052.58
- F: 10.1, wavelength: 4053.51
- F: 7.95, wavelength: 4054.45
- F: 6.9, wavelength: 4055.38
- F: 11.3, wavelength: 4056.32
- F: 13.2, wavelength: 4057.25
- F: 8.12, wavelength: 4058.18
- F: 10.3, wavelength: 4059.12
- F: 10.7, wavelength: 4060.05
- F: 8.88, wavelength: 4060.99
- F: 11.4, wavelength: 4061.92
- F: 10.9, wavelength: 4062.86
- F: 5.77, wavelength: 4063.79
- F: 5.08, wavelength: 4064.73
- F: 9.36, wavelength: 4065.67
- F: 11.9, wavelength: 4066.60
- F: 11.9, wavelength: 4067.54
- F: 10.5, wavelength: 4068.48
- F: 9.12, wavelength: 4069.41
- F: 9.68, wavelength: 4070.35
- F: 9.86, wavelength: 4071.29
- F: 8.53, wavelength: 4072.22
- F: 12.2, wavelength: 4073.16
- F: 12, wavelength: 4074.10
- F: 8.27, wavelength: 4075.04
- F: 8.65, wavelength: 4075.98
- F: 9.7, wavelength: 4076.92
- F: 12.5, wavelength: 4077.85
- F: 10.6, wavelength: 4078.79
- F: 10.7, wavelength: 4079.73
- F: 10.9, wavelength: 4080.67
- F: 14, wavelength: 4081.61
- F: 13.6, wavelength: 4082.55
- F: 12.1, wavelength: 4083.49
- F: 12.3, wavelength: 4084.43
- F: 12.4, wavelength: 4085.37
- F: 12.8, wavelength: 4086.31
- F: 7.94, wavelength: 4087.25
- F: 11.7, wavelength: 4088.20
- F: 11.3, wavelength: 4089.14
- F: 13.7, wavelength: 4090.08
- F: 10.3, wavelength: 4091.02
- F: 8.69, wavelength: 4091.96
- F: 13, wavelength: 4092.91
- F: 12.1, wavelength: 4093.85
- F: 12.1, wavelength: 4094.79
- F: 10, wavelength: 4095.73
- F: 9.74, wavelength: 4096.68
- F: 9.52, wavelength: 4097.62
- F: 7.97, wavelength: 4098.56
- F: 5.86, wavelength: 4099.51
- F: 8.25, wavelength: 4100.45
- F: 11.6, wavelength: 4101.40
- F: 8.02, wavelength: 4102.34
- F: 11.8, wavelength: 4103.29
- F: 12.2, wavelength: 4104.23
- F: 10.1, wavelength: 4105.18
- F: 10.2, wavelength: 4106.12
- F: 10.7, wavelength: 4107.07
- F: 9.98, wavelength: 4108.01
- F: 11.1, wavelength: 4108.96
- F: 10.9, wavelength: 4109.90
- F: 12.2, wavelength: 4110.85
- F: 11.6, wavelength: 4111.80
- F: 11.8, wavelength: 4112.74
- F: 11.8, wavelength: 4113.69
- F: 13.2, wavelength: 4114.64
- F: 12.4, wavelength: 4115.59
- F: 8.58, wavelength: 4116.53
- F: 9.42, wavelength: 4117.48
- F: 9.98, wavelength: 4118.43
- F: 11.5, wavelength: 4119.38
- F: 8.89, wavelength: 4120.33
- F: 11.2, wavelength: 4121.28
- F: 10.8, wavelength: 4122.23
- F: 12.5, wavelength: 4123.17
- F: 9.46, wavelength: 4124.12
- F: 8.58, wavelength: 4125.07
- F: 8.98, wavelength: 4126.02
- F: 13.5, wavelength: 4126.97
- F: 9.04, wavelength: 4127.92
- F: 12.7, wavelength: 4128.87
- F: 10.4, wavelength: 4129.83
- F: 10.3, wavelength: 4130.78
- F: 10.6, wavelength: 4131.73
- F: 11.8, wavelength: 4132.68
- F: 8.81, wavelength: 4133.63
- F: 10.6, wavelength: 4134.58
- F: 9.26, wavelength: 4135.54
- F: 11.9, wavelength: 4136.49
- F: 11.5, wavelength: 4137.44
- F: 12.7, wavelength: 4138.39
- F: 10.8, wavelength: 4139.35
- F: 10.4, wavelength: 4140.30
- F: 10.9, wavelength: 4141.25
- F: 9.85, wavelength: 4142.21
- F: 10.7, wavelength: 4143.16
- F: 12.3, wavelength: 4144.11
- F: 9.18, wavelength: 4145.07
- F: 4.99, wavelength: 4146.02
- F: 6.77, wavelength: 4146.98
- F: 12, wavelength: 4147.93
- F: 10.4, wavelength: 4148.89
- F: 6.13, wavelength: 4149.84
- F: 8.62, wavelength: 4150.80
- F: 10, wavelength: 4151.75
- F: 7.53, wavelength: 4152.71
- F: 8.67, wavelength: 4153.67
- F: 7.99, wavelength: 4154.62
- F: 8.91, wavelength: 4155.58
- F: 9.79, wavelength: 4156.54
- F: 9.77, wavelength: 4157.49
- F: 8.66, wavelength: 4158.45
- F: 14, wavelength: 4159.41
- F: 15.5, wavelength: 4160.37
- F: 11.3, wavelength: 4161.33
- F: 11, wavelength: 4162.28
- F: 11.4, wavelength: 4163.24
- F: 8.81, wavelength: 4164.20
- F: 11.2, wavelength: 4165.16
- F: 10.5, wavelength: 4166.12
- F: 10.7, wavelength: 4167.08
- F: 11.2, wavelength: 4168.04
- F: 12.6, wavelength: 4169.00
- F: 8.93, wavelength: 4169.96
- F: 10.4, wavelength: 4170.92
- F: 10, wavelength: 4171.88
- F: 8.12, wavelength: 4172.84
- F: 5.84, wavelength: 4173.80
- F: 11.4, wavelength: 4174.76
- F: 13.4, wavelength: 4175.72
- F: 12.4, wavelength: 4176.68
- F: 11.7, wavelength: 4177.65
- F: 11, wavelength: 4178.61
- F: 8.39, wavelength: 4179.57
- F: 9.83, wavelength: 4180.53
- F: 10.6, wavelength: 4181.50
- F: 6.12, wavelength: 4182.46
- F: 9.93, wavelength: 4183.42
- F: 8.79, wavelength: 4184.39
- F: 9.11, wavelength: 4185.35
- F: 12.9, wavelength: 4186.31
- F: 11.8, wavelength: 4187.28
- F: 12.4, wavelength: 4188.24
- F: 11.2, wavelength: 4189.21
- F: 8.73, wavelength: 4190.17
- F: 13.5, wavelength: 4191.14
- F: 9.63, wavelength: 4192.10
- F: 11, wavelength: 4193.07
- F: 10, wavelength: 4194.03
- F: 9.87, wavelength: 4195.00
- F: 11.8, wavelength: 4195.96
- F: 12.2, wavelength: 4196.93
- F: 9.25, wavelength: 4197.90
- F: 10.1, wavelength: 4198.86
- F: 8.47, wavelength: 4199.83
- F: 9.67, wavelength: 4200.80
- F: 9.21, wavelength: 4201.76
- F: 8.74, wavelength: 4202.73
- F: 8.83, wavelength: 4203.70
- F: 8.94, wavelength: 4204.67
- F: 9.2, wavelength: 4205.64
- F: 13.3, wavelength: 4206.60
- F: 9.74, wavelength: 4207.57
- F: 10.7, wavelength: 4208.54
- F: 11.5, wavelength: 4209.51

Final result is -2.7 angstrom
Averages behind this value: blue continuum 9.95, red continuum 10.1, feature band 10.7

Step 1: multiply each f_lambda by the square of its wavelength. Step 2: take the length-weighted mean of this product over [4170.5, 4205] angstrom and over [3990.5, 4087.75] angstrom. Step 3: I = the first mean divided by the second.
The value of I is 1.03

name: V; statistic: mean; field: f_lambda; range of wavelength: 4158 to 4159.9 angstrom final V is 11.4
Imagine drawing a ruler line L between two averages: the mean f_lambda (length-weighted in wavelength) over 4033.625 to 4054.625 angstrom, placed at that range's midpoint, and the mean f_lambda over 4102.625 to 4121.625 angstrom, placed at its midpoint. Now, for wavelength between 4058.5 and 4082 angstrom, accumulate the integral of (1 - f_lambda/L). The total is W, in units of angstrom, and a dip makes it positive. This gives 1.2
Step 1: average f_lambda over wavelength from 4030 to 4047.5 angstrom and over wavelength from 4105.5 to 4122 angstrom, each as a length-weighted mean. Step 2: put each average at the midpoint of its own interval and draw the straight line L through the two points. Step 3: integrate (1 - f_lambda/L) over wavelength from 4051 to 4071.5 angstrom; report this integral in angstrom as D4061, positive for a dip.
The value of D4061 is 1.1 angstrom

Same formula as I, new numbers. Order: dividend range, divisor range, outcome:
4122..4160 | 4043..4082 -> 1.04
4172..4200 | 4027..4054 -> 1.05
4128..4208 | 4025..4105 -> 1.03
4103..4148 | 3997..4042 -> 1.01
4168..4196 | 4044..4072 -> 1.12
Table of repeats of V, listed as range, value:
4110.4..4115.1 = 12.1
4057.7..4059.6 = 9.28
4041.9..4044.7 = 9.3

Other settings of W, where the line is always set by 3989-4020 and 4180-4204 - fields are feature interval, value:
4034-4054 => 0.4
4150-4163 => 0.3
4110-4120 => -0.7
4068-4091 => -0.9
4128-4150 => 0.2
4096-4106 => 0.9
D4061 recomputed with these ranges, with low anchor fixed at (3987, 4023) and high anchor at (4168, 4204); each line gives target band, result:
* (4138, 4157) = 1.81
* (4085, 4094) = -0.59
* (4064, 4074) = 0.89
